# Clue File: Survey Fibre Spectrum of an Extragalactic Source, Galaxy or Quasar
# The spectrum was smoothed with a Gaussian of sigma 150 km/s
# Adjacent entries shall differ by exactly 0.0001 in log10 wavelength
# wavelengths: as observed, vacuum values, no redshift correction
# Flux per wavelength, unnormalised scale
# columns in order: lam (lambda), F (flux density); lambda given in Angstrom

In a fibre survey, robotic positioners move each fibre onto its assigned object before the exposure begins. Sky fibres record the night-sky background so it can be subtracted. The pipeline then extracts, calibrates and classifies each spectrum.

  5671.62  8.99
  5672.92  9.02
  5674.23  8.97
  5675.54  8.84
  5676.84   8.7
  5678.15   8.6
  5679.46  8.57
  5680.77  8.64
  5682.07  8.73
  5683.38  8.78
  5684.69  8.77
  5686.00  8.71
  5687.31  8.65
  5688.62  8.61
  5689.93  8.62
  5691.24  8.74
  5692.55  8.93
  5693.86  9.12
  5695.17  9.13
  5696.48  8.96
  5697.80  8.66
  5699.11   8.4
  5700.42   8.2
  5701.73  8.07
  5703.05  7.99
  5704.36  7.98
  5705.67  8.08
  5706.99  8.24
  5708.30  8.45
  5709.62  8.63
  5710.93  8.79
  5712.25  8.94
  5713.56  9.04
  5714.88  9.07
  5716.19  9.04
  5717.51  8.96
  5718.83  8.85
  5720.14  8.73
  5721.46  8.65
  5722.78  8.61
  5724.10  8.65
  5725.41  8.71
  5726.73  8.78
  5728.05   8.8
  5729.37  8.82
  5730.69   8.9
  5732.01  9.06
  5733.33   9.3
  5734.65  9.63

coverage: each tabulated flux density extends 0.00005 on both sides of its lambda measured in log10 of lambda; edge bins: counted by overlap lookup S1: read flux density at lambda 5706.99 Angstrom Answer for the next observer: 8.24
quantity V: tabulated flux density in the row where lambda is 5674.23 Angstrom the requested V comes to 8.97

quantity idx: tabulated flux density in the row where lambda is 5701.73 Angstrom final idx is 8.07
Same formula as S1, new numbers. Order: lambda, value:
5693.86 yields 9.12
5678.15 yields 8.6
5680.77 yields 8.64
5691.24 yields 8.74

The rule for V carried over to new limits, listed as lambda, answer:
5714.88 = 9.07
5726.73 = 8.78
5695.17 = 9.13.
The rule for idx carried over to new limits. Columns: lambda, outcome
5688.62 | 8.61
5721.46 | 8.65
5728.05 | 8.8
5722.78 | 8.61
